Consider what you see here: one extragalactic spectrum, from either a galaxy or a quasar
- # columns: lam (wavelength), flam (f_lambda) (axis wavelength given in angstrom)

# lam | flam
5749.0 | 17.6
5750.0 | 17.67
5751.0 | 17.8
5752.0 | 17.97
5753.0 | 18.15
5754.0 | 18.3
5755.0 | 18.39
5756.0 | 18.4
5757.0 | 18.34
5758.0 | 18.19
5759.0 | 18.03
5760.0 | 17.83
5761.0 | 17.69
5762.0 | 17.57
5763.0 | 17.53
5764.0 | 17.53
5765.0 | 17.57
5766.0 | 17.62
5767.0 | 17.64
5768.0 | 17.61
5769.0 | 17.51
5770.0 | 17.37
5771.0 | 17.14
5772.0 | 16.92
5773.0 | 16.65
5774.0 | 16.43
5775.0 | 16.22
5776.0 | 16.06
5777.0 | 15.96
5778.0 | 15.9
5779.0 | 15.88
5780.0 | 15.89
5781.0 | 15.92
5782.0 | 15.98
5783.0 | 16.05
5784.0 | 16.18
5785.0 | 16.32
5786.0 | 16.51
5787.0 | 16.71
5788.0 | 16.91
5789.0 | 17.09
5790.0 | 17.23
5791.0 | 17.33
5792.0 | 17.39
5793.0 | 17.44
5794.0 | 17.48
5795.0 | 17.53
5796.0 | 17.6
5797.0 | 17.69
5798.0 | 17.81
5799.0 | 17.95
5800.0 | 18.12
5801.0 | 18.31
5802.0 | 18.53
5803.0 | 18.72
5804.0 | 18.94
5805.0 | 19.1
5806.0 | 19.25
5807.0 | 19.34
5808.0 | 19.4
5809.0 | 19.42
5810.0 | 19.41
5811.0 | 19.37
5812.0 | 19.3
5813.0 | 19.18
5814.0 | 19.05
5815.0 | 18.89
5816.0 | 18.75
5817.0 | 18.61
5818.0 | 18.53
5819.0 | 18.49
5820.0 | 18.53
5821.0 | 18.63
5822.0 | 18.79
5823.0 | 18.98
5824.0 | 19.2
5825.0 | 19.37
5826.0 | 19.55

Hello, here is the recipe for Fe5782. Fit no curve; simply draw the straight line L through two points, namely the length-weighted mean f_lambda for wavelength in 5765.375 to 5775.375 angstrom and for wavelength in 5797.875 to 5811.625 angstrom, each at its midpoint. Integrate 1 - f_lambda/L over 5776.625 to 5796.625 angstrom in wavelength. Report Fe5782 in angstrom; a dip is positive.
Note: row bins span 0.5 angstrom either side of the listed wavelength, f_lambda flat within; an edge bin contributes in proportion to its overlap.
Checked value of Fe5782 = 1.43 angstrom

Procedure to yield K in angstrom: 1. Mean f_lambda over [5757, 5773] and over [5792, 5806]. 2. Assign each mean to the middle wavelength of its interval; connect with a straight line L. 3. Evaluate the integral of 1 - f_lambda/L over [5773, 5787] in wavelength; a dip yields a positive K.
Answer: 1.3 angstrom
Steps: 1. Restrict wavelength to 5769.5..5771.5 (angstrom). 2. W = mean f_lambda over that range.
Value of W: 17.3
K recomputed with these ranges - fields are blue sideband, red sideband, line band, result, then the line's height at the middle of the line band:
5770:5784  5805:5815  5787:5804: 0.2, 18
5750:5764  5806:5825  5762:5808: 3.0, 18.5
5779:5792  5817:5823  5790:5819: -1.3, 17.7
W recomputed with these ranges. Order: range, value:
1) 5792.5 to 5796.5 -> 17.5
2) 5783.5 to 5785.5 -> 16.2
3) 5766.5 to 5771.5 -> 17.5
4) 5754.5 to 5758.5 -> 18.3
